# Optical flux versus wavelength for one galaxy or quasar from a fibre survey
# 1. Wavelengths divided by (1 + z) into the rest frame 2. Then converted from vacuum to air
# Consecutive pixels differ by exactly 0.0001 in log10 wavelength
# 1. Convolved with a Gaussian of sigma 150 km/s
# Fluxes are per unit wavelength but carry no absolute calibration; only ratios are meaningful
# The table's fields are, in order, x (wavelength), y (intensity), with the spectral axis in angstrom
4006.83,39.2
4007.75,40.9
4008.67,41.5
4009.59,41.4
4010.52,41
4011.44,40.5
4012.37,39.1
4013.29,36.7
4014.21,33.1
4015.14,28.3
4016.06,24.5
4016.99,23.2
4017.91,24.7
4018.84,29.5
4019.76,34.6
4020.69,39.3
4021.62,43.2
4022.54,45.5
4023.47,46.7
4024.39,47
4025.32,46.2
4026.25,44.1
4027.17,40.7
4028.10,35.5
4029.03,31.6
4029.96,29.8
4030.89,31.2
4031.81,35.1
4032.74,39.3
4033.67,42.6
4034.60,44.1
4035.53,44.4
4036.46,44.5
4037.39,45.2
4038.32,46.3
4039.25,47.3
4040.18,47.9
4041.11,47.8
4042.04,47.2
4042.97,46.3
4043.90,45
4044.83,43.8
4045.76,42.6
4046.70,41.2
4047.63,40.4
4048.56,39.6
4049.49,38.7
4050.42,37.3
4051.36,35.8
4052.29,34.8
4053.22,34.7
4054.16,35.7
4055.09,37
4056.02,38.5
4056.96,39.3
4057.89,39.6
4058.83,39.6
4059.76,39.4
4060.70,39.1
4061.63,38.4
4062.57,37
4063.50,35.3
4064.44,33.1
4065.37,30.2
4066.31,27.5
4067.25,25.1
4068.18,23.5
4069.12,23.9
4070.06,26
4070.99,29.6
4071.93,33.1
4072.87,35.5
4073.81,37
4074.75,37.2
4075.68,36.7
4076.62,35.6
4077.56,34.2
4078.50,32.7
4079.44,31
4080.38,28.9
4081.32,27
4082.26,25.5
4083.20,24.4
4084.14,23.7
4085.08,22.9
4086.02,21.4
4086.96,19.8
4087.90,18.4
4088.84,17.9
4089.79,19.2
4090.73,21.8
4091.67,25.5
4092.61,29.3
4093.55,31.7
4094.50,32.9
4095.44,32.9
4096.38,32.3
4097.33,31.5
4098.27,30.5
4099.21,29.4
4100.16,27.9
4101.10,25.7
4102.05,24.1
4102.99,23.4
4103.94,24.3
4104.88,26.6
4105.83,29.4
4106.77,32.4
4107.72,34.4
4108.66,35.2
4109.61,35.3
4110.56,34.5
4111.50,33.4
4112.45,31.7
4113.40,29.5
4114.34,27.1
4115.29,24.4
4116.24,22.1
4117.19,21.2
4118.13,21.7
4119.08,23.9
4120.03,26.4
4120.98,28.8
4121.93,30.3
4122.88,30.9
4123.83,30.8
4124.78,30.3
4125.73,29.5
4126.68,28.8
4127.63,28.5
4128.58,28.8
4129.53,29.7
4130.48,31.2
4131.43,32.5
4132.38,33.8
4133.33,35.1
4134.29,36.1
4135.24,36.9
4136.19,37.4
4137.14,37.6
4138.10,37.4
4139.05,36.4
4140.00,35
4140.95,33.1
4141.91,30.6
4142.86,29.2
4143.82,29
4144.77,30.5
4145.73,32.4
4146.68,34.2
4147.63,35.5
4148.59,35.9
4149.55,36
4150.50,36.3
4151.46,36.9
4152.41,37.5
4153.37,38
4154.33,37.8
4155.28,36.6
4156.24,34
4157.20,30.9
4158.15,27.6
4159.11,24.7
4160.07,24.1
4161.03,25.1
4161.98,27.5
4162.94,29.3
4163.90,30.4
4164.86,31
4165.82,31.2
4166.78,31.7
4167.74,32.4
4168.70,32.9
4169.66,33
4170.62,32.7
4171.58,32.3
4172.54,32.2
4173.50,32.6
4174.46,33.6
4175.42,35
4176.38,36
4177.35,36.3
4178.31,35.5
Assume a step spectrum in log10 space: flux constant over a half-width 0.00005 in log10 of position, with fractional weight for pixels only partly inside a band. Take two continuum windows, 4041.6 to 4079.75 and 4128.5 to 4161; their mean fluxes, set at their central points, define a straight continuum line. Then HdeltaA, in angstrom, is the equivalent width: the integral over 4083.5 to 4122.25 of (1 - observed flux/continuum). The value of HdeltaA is 8.42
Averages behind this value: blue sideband 36.1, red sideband 33.4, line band 27.2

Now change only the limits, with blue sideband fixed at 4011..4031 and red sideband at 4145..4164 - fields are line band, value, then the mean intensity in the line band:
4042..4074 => -0.8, 36.1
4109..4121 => 2.1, 27.7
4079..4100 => 4.9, 26.3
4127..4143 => -0.2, 33.5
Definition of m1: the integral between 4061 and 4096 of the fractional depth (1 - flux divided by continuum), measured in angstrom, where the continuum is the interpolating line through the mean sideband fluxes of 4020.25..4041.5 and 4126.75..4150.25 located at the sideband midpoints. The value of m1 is 8.58 angstrom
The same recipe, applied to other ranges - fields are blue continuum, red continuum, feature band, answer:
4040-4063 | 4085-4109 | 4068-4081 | 0.6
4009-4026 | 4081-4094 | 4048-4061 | -3.5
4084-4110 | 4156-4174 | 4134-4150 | -2.8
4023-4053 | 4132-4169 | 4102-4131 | 5.6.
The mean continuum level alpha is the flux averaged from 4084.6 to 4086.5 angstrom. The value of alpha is 22.2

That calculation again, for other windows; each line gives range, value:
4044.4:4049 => 41.5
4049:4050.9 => 38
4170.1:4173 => 32.4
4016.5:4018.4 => 24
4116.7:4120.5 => 23.3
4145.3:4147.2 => 33.5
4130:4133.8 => 33.2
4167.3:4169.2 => 32.7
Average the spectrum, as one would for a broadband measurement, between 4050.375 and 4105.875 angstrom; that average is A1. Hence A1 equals 30.3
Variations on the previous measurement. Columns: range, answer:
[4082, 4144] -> 29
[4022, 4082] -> 37.7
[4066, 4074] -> 28.8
